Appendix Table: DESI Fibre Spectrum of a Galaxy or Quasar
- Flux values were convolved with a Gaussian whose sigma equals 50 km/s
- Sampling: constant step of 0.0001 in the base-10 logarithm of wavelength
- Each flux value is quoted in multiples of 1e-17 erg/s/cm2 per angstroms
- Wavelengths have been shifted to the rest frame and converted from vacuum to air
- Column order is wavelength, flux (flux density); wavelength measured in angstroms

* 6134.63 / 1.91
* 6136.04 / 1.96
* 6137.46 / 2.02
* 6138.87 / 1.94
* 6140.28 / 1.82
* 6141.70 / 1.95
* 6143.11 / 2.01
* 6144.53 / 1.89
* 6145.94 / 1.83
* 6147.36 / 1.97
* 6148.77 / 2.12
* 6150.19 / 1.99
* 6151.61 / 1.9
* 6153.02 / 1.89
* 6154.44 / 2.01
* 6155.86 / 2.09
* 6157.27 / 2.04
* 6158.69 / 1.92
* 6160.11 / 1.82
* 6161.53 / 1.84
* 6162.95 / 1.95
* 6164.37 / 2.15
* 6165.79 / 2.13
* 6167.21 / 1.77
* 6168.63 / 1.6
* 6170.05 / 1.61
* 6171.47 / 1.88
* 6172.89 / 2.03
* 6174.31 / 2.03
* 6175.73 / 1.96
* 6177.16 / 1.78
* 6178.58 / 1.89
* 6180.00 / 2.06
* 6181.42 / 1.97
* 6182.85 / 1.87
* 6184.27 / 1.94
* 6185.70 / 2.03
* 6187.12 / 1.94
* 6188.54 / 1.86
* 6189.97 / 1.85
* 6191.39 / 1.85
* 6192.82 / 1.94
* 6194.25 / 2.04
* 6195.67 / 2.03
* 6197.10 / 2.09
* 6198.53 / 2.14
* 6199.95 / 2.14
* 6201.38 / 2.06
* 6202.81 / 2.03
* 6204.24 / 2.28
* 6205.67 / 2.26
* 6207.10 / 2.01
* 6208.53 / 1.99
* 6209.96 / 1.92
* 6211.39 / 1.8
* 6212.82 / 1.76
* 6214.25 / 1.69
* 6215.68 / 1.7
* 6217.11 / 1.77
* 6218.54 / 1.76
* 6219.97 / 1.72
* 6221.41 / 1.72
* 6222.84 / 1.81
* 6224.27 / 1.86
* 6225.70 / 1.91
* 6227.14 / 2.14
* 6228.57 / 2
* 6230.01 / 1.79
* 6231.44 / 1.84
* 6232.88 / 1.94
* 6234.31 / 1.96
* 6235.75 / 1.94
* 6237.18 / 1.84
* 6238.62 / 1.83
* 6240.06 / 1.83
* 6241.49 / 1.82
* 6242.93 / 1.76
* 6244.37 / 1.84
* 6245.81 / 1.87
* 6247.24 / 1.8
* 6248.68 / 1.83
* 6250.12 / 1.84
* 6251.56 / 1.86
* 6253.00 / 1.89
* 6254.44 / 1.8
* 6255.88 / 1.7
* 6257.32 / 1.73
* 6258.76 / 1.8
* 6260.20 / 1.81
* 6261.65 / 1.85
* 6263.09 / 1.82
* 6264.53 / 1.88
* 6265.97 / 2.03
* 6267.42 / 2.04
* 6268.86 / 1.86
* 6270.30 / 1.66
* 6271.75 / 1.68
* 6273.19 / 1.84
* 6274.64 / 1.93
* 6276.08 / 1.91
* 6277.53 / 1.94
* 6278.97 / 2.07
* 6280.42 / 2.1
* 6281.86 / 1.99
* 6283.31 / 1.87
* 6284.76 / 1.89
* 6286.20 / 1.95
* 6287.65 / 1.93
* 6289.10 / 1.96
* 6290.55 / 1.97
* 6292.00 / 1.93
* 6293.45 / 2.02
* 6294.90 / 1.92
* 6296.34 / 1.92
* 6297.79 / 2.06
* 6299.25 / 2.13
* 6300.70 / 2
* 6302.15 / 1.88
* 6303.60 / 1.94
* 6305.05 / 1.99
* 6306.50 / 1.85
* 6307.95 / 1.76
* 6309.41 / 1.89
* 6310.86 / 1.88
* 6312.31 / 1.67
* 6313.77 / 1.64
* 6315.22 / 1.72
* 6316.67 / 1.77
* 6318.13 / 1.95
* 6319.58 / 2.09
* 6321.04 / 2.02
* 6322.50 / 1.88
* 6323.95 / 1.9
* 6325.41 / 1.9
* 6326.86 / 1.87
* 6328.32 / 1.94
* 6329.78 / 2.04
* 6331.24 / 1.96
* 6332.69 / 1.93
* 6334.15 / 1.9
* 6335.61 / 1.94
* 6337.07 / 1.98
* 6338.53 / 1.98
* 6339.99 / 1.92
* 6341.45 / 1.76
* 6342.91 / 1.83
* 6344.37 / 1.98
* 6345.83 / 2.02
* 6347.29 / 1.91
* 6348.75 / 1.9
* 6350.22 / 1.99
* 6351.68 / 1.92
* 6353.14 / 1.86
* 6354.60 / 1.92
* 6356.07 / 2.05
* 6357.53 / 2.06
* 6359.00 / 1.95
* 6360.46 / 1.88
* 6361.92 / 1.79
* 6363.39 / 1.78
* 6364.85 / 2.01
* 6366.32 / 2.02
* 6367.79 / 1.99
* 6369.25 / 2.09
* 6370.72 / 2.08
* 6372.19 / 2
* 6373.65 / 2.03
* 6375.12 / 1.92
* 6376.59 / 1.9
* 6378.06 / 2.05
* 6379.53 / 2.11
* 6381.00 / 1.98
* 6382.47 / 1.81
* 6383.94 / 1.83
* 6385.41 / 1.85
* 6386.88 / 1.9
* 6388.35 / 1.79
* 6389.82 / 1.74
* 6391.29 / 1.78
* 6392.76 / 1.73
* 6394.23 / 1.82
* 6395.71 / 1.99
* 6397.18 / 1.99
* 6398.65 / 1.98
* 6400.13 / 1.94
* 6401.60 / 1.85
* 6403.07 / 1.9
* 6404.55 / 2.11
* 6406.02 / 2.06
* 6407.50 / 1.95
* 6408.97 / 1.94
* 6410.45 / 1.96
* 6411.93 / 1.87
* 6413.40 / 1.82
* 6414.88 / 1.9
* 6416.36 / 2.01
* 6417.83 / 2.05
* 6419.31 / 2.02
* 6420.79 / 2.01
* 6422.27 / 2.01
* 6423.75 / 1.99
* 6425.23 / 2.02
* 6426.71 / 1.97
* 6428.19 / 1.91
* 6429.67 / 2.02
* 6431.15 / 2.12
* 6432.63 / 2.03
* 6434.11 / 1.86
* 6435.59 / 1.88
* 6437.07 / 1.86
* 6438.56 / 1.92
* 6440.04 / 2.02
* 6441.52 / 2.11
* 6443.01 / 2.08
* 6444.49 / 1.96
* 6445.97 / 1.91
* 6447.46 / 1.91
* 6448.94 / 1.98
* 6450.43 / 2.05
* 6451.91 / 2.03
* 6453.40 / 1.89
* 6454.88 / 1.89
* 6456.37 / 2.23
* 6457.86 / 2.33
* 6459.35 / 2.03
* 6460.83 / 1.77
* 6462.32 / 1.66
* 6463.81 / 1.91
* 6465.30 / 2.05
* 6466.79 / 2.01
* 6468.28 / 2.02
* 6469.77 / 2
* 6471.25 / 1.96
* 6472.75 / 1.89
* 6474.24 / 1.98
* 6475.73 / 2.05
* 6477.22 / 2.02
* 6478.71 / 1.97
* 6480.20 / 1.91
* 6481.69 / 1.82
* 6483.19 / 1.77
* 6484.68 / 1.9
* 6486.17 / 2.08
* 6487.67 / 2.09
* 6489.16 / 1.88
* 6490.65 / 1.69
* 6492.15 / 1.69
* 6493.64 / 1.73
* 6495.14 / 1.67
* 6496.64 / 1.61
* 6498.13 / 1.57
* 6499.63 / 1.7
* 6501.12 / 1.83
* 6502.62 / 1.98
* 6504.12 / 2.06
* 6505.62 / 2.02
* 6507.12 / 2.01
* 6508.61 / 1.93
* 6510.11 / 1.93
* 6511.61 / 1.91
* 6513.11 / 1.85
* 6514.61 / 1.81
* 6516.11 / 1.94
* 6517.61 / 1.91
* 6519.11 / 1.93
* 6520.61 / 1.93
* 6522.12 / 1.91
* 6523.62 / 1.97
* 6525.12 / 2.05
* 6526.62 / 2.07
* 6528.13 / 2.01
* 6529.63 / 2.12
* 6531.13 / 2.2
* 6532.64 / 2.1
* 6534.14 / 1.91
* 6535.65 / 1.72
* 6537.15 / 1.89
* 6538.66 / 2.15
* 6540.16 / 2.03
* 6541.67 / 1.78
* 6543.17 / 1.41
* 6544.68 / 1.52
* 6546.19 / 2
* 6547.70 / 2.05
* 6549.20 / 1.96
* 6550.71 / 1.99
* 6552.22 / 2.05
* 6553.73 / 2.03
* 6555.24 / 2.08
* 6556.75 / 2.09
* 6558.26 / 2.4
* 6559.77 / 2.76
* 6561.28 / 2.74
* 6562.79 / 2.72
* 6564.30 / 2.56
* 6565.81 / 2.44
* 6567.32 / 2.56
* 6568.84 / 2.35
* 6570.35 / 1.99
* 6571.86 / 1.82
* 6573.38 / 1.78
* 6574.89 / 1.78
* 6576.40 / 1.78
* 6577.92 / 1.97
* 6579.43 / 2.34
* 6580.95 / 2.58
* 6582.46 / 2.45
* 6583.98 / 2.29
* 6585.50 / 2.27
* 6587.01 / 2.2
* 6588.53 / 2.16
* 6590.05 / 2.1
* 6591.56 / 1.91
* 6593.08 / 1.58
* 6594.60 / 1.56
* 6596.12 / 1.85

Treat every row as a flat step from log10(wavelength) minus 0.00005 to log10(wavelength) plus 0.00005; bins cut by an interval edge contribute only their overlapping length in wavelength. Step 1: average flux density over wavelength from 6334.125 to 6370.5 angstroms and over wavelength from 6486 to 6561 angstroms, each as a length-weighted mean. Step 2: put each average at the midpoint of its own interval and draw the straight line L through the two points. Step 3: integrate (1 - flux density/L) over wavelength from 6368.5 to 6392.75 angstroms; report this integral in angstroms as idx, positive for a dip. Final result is 0.2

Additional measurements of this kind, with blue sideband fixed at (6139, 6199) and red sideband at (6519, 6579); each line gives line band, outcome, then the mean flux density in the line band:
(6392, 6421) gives 1.1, 1.94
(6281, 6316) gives 1.3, 1.91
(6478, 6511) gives 3.1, 1.86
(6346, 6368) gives 0.7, 1.94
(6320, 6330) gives 0.3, 1.93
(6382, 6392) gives 1.0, 1.82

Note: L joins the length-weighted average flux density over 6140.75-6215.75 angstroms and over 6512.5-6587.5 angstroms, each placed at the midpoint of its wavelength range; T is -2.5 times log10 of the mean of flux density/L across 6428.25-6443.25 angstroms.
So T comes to 0.03 mag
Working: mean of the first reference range 1.95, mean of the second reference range 2.09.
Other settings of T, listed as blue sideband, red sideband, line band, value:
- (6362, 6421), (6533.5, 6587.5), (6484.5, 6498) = 0.14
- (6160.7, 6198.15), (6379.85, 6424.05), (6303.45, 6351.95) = 0.01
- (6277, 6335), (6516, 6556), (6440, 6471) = -0.03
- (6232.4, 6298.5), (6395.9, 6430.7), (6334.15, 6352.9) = 0.00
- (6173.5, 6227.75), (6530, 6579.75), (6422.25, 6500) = 0.06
